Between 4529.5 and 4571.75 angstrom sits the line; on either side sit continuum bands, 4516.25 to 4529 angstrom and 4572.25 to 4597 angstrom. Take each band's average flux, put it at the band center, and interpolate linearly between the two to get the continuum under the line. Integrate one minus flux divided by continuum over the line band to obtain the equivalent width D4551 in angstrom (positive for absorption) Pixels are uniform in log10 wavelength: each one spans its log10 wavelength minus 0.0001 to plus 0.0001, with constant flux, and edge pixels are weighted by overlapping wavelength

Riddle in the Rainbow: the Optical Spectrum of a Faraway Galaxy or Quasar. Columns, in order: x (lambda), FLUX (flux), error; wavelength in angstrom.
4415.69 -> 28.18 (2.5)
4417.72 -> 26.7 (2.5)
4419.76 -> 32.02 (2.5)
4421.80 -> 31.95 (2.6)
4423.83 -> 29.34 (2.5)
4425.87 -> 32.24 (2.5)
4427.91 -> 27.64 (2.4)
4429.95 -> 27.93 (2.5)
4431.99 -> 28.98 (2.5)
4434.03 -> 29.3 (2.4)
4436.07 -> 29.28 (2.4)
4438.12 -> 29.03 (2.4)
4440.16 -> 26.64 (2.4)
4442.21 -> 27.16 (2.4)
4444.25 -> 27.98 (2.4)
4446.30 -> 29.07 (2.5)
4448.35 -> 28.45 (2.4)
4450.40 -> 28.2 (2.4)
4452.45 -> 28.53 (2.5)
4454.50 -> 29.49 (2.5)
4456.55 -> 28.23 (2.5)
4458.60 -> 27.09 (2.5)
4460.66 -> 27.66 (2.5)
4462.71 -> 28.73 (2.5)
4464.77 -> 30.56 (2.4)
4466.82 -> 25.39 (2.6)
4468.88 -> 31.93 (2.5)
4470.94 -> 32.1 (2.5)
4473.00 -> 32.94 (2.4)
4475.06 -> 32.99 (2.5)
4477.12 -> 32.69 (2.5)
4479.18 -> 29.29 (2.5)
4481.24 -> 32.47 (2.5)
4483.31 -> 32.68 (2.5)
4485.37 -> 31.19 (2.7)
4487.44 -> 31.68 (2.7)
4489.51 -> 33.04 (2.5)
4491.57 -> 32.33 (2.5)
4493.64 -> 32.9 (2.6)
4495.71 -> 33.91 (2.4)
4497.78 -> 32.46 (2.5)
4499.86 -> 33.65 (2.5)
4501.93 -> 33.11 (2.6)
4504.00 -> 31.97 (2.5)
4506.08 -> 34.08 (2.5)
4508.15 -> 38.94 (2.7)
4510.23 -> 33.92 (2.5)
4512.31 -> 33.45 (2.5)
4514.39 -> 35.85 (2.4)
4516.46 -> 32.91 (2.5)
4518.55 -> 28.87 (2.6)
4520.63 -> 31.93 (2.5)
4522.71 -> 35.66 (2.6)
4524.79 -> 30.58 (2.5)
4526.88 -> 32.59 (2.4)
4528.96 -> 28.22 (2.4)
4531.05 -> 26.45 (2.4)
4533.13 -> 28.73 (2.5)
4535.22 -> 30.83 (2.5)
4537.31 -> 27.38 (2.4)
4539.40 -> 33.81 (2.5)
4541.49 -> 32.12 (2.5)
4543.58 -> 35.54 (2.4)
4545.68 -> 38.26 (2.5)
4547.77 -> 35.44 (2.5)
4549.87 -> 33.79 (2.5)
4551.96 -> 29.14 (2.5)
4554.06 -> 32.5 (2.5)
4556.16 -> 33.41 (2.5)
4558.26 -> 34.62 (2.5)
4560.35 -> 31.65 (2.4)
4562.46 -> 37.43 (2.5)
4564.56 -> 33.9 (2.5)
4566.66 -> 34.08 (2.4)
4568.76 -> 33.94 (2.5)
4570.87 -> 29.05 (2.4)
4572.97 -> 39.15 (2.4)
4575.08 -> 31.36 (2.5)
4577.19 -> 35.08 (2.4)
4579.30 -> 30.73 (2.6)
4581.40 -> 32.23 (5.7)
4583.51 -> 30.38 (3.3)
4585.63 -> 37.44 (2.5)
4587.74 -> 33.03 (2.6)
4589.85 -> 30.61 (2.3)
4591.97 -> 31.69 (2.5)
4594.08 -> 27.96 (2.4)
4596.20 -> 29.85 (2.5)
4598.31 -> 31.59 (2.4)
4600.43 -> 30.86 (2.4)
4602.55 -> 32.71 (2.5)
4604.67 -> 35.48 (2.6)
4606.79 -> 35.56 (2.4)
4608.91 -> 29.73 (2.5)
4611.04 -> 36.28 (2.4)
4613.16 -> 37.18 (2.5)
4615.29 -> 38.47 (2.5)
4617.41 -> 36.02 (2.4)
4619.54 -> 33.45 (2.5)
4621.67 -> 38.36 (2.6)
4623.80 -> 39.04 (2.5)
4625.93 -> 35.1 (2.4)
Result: -0.7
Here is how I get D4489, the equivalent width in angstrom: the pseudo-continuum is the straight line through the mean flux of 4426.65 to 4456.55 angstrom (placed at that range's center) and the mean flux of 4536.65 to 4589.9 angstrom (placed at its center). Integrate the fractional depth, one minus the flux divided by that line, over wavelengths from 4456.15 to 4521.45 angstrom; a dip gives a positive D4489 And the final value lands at -3.4 angstrom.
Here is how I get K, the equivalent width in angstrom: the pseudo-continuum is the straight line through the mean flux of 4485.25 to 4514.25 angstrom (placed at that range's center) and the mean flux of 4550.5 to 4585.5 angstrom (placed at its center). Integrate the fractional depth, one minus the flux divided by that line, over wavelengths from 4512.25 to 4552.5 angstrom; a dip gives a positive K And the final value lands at 1.5 angstrom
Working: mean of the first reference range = 33.5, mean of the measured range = 32.1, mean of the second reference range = 33.2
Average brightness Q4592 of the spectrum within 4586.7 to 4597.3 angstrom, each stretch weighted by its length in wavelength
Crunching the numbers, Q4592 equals 30.6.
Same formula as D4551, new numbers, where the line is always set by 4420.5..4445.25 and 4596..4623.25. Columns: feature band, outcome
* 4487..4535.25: -1.61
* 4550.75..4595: 0.67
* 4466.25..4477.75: -0.50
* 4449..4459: 0.43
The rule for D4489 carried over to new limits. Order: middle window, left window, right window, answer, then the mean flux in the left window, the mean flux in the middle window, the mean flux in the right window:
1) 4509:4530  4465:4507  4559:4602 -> -0.1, 32.1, 32.5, 32.6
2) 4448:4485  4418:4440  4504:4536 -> 0.8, 29.5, 30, 32.2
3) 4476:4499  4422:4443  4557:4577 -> -1.0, 28.9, 32.3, 34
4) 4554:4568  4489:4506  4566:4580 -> -0.3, 33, 34.1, 33.4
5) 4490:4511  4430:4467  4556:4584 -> -2.2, 28.4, 33.7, 33.4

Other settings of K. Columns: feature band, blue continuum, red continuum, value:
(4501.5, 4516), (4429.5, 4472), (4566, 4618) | -1.9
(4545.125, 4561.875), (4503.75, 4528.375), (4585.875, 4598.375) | -0.7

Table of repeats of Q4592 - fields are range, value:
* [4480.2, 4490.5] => 32.2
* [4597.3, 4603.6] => 31.7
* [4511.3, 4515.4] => 34.6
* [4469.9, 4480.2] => 32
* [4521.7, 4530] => 31.8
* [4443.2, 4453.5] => 28.4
